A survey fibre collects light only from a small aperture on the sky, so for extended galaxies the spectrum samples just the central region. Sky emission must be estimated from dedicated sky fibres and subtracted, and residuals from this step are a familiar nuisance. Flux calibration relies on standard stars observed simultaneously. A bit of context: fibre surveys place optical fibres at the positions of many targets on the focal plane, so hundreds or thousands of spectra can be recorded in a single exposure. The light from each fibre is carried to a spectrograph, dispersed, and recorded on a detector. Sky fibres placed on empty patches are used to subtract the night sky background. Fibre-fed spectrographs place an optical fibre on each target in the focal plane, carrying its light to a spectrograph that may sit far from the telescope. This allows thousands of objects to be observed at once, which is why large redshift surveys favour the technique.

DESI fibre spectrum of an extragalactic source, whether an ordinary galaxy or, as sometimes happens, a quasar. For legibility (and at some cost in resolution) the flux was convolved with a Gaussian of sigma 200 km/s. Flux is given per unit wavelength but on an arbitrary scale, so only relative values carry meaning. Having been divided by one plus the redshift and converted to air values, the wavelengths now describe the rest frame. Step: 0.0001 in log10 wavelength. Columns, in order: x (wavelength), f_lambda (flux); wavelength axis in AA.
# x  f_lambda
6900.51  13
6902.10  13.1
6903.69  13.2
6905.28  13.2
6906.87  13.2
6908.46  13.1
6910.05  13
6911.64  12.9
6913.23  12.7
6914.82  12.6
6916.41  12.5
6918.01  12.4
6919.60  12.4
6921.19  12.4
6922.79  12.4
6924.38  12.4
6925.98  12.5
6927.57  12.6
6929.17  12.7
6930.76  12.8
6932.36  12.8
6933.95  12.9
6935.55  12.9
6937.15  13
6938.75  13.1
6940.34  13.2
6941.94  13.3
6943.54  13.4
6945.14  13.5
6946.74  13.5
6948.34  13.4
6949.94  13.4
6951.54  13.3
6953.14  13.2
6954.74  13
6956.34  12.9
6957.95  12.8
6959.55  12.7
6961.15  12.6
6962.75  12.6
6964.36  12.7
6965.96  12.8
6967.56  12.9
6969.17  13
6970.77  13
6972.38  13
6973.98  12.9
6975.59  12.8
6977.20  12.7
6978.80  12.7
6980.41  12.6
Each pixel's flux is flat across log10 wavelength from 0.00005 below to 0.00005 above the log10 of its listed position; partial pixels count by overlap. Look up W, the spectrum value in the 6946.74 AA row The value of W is 13.5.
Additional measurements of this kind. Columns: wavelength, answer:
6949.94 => 13.4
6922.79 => 12.4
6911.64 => 12.9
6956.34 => 12.9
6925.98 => 12.5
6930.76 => 12.8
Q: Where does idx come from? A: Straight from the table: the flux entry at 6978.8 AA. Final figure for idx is 12.7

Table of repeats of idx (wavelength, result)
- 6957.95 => 12.8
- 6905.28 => 13.2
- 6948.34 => 13.4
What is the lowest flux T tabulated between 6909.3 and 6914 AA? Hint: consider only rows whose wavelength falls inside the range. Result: 12.7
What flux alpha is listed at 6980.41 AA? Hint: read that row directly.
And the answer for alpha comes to 12.6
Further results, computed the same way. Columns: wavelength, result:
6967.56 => 12.9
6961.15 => 12.6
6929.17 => 12.7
